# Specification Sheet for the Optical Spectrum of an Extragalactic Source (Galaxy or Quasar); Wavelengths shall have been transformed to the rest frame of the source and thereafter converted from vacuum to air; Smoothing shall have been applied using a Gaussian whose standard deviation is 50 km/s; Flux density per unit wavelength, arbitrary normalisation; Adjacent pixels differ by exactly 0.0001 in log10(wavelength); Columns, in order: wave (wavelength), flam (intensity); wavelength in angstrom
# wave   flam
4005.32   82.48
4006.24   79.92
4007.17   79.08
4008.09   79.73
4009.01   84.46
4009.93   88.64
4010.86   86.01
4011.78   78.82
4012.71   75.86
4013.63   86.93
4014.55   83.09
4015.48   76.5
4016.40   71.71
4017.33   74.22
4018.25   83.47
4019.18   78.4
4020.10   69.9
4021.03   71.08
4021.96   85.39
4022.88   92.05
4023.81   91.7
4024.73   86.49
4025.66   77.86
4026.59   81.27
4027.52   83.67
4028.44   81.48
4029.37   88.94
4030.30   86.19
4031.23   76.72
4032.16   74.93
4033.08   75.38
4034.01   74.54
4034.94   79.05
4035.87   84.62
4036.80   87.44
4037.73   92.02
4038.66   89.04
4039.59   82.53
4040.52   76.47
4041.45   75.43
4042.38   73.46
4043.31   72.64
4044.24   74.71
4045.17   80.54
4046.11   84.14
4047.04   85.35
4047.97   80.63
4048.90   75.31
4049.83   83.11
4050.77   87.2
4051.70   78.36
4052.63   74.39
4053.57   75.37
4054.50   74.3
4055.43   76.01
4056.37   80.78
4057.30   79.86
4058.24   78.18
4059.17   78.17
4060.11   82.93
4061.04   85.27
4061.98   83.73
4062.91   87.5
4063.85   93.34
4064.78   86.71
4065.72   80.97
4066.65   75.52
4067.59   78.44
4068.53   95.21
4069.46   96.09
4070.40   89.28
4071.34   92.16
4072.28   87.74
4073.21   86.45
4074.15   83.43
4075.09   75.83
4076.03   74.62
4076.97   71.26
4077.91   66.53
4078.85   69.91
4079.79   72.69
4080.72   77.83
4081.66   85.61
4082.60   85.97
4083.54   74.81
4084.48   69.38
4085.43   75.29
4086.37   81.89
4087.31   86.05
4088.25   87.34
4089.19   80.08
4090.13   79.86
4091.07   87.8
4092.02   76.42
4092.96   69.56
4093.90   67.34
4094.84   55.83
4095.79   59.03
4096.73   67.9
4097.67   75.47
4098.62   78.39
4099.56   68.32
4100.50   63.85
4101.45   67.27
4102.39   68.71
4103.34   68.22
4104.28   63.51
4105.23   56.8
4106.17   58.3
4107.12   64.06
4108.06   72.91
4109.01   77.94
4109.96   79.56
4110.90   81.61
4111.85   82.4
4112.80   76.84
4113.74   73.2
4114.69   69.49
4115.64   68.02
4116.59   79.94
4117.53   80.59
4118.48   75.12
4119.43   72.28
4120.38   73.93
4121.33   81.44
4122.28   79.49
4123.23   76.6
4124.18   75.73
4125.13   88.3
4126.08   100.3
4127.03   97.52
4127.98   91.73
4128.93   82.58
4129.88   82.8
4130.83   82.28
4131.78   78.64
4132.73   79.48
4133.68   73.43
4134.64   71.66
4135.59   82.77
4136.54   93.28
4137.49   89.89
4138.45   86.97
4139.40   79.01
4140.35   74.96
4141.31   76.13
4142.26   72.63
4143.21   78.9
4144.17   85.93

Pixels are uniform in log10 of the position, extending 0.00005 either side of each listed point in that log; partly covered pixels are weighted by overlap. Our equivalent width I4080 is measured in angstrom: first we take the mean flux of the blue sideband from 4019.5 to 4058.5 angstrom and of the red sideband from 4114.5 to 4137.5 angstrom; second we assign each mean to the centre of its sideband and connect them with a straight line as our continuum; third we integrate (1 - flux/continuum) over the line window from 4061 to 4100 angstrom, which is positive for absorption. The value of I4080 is 0.8 angstrom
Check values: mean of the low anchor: 80.4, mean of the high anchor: 81.1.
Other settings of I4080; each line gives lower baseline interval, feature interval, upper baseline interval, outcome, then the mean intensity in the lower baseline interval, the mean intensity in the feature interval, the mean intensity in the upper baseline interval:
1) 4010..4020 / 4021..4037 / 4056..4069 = -0.34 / 79.5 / 82.4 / 83.4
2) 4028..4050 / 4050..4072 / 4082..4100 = -1.36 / 80.6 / 83.1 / 75.2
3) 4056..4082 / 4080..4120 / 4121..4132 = 4.79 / 82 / 73.6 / 85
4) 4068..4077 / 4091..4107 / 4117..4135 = 3.13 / 85.8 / 67.2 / 81.3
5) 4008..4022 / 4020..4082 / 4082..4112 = -3.79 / 79.4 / 81.2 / 72.8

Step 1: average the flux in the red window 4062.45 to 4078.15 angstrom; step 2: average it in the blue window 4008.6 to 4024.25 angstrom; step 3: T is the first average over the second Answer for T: 1.0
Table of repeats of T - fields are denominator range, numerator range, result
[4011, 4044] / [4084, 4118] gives 0.90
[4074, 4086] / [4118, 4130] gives 1.10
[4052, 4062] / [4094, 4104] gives 0.85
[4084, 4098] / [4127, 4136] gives 1.09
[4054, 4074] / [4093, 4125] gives 0.85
